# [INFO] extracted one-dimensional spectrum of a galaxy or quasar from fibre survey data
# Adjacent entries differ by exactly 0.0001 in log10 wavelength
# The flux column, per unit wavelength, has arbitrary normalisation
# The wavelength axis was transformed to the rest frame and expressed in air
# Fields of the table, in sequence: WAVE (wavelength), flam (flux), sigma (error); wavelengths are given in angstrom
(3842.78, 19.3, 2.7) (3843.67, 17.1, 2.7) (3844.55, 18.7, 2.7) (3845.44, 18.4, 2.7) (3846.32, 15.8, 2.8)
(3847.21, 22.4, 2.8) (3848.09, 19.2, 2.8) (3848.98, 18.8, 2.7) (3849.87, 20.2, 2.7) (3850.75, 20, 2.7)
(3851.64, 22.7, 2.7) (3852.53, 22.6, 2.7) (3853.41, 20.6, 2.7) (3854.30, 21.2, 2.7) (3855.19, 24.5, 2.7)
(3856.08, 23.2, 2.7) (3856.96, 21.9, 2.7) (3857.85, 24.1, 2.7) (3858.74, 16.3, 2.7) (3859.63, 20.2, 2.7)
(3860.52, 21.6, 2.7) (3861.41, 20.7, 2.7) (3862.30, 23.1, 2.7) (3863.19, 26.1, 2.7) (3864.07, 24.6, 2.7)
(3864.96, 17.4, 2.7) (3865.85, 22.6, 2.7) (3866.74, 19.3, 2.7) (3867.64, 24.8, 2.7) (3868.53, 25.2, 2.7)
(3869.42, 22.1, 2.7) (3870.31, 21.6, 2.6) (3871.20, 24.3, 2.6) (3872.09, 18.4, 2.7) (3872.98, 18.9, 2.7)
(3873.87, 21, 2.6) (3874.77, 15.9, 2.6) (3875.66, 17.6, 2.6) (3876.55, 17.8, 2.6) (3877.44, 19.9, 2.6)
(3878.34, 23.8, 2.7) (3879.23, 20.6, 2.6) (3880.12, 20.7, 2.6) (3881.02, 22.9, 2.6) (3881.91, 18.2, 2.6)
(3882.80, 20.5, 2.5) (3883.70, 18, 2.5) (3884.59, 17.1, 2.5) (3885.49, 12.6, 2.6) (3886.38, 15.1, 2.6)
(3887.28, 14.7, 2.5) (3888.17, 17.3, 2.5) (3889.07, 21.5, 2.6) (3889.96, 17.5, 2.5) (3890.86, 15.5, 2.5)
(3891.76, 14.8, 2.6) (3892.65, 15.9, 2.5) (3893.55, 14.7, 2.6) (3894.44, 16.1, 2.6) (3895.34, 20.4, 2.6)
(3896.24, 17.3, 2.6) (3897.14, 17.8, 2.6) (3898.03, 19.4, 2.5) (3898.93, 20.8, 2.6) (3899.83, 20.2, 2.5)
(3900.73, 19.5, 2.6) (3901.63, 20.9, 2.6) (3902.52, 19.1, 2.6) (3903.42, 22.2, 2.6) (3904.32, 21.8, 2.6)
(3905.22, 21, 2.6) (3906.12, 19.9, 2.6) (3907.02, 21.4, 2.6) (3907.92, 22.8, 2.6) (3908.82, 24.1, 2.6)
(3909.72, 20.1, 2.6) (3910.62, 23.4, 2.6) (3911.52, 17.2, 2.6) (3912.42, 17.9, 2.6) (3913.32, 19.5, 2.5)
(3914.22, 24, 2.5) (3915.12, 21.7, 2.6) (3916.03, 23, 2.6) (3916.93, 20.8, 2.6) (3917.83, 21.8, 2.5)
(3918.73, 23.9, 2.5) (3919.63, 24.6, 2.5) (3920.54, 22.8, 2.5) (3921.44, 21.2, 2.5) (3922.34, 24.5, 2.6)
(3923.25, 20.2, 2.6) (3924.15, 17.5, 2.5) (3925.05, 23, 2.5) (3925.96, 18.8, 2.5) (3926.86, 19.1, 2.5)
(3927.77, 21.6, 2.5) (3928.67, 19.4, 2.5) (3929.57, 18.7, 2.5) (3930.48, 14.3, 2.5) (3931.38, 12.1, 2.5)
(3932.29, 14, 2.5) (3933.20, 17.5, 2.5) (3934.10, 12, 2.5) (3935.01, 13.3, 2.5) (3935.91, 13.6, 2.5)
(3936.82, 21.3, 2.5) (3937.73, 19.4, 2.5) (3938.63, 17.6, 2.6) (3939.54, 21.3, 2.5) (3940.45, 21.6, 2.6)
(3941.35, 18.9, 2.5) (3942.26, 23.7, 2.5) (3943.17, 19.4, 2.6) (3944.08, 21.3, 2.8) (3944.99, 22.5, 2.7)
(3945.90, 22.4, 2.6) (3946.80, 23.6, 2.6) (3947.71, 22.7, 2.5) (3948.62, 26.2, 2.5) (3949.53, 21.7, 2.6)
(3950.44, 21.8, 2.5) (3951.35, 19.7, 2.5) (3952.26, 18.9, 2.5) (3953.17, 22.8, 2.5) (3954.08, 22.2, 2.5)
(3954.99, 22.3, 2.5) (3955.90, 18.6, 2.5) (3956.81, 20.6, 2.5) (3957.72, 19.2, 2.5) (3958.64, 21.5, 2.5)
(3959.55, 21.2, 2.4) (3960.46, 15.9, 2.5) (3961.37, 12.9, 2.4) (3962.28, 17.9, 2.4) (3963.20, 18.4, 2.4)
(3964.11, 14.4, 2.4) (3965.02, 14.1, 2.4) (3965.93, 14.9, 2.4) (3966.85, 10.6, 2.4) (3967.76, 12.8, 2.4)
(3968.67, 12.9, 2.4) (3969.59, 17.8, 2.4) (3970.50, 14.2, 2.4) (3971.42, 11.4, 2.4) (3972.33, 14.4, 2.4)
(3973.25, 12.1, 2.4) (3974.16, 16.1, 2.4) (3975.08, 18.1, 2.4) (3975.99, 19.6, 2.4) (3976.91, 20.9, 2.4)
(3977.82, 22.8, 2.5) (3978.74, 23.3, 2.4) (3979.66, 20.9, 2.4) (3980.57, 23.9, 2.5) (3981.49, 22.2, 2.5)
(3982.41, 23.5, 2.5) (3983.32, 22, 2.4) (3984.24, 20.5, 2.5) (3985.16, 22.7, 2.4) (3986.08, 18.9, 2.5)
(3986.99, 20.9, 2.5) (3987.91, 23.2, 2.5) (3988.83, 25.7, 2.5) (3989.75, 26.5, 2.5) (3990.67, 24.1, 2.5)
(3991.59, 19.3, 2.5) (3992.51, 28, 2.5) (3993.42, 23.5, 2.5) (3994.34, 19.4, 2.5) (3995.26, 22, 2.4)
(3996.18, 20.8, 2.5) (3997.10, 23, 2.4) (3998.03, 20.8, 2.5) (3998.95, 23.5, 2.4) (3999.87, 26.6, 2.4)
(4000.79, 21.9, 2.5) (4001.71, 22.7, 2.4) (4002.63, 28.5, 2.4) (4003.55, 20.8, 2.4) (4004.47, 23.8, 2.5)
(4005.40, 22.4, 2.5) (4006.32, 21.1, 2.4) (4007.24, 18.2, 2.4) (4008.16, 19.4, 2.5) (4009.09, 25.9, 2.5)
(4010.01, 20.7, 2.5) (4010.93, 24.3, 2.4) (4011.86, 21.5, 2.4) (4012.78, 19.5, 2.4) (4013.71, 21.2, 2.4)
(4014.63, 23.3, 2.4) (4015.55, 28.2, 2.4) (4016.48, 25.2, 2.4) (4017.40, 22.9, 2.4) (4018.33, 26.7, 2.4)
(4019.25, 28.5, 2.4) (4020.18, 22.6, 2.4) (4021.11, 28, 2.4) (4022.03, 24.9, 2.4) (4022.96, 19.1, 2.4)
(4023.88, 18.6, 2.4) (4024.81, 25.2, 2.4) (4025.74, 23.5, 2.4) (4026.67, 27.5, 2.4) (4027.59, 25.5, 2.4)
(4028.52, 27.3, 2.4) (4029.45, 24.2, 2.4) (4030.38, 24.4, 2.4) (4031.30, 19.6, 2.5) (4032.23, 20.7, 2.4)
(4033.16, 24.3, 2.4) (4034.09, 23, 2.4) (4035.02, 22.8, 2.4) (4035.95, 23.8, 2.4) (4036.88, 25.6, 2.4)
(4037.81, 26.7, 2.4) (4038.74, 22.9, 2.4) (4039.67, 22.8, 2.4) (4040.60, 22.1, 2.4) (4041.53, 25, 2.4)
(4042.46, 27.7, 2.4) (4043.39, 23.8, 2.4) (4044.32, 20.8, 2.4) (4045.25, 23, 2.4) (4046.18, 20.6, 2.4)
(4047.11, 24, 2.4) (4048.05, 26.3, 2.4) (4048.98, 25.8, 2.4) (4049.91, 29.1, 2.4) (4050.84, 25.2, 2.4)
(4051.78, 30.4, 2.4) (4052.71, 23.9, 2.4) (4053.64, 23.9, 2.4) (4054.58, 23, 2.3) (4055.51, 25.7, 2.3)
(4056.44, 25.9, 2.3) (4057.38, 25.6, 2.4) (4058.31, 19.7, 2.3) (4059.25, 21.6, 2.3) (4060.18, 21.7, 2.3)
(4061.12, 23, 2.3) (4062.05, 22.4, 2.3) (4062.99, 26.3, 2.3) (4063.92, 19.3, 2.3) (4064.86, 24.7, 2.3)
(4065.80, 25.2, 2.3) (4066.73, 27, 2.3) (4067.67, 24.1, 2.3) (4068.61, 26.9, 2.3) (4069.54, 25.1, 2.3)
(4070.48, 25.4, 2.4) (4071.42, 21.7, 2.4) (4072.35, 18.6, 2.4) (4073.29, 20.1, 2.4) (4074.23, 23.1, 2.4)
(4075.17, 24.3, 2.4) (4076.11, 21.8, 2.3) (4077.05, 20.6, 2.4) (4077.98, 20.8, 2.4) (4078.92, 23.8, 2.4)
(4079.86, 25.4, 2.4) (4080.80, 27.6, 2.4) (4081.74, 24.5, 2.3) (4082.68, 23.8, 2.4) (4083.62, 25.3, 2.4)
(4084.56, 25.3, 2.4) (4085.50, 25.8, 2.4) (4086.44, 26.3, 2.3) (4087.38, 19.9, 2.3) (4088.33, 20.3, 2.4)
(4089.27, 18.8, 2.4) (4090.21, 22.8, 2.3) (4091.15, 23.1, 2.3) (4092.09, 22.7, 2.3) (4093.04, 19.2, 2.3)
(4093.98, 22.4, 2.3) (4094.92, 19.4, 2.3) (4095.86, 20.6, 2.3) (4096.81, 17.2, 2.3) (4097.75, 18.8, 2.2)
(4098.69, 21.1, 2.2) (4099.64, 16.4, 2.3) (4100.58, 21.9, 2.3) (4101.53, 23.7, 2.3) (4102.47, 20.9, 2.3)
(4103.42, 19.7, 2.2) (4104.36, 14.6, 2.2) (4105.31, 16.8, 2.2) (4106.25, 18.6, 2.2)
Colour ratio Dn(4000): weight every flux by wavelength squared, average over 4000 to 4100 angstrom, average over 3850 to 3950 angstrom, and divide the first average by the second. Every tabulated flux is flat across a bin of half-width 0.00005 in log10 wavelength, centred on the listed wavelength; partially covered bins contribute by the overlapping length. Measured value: 1.3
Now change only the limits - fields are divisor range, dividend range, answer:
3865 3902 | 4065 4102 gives 1.31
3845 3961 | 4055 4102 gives 1.24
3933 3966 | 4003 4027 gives 1.23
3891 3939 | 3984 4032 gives 1.25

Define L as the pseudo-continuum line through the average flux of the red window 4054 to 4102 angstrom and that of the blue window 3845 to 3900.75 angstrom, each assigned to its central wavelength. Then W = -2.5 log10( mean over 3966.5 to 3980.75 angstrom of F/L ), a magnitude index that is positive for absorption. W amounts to 0.248 mag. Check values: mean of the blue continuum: 19.8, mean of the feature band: 16.9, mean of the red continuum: 22.7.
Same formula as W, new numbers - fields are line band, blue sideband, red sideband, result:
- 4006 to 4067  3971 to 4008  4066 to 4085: -0.05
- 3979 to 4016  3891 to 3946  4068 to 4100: -0.08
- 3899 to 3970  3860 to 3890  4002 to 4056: 0.10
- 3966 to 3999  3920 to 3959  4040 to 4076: 0.08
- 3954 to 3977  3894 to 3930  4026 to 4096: 0.30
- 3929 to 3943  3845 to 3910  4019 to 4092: 0.22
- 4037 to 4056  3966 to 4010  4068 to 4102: -0.14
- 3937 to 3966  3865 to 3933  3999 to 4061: 0.07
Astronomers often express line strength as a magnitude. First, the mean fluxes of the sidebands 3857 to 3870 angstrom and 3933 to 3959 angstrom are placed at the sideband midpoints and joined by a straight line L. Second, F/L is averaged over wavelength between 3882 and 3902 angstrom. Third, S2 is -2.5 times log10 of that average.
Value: 0.21 mag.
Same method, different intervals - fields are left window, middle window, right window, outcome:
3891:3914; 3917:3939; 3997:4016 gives 0.078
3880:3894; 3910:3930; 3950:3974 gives -0.226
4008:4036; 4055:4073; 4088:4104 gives -0.085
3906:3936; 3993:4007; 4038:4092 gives -0.033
